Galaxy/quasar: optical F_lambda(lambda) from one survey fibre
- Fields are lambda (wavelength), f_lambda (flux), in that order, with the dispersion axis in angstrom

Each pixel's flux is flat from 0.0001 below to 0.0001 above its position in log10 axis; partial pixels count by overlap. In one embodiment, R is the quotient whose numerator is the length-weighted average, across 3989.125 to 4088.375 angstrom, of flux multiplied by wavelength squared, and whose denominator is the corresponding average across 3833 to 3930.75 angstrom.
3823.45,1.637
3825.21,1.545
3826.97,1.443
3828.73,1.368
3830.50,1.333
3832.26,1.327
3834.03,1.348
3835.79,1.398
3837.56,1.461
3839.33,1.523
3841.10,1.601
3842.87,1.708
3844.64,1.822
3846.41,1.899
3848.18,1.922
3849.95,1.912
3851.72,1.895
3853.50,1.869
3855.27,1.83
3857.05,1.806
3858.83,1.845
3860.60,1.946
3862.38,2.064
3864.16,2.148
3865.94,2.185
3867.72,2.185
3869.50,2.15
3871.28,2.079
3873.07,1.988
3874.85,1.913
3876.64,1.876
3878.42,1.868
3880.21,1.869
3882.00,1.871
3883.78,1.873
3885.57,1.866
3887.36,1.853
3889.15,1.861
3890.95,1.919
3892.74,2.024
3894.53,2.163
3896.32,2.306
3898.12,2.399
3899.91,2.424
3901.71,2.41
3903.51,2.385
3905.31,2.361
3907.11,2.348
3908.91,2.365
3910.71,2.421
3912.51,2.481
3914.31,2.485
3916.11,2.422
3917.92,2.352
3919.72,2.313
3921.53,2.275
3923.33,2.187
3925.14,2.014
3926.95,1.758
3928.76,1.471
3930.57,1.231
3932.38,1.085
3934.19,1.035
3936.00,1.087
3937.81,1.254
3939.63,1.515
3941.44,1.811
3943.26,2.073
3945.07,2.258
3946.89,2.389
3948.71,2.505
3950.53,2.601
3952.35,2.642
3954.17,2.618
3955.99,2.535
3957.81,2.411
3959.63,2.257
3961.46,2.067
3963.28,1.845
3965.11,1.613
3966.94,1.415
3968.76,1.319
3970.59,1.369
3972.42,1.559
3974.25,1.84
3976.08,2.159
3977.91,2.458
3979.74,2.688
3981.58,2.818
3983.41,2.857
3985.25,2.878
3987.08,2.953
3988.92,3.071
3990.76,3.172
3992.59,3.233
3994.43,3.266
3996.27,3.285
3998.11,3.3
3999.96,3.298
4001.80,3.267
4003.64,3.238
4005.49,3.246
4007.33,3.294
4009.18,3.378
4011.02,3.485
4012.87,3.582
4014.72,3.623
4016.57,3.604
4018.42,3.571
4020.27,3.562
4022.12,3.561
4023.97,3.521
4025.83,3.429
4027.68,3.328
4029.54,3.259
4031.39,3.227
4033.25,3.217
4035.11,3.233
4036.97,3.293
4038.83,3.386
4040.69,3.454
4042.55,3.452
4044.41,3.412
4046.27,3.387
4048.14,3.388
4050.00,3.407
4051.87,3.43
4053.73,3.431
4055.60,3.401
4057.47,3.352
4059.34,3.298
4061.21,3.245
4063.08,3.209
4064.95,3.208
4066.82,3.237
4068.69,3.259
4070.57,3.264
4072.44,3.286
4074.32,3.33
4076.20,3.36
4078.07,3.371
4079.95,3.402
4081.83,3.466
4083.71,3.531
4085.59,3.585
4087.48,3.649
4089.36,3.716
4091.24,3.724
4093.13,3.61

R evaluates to 1.82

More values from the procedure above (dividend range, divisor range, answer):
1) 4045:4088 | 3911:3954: 1.81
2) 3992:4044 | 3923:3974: 1.89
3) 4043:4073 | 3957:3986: 1.66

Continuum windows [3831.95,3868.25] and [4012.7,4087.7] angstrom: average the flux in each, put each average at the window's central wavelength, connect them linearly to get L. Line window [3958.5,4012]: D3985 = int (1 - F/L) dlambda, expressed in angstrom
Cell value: 4.7 angstrom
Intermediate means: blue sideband 1.8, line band 2.64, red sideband 3.39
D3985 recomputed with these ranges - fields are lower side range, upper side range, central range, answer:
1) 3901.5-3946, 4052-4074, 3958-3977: 4.9 angstrom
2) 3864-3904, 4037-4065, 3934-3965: 6.2 angstrom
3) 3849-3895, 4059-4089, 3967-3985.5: 3.8 angstrom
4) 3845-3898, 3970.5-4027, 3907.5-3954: 8.7 angstrom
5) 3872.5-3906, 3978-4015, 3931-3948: 6.5 angstrom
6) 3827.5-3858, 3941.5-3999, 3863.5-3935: -2.7 angstrom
